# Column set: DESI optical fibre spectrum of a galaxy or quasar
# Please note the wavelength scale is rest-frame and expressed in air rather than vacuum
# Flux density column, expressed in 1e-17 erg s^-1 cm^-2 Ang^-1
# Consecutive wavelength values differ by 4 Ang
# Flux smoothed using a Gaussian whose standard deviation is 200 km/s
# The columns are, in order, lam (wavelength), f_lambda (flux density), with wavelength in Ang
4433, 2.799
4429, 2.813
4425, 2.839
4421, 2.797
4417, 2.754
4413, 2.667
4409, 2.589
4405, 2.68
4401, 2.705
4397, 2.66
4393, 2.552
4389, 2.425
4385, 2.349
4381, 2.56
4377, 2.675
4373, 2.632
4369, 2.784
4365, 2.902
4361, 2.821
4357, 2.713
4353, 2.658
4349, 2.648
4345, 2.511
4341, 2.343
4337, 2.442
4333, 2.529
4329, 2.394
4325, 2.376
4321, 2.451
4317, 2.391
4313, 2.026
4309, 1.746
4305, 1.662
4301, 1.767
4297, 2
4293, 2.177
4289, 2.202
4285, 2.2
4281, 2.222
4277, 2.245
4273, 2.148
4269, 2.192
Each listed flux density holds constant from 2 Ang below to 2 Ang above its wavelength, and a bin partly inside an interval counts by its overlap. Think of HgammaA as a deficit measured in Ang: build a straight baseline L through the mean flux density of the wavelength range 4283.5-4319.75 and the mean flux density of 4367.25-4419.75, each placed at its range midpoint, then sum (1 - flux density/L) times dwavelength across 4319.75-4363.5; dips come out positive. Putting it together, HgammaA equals -4.9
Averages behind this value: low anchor 2.03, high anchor 2.62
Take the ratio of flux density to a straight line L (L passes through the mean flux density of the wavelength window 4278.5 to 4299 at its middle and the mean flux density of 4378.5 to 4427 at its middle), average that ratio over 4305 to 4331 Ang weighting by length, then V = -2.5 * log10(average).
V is 0.05 mag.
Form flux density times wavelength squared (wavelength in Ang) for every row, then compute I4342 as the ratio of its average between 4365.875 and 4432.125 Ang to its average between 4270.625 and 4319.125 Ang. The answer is 1.4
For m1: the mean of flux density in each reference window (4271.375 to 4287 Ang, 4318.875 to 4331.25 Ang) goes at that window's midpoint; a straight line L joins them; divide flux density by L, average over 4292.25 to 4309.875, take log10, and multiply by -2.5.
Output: 0.23 mag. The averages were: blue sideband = 2.21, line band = 1.86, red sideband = 2.41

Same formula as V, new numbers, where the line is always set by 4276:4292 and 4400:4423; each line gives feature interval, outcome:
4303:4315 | 0.264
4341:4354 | -0.046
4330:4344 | -0.011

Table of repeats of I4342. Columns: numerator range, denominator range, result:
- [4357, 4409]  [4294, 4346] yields 1.24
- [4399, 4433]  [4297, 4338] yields 1.32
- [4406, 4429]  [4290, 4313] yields 1.52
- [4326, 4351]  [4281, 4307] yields 1.25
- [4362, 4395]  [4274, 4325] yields 1.29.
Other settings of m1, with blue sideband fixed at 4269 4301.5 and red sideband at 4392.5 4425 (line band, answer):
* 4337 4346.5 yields -0.02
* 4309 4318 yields 0.09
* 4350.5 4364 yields -0.12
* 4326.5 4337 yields -0.05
